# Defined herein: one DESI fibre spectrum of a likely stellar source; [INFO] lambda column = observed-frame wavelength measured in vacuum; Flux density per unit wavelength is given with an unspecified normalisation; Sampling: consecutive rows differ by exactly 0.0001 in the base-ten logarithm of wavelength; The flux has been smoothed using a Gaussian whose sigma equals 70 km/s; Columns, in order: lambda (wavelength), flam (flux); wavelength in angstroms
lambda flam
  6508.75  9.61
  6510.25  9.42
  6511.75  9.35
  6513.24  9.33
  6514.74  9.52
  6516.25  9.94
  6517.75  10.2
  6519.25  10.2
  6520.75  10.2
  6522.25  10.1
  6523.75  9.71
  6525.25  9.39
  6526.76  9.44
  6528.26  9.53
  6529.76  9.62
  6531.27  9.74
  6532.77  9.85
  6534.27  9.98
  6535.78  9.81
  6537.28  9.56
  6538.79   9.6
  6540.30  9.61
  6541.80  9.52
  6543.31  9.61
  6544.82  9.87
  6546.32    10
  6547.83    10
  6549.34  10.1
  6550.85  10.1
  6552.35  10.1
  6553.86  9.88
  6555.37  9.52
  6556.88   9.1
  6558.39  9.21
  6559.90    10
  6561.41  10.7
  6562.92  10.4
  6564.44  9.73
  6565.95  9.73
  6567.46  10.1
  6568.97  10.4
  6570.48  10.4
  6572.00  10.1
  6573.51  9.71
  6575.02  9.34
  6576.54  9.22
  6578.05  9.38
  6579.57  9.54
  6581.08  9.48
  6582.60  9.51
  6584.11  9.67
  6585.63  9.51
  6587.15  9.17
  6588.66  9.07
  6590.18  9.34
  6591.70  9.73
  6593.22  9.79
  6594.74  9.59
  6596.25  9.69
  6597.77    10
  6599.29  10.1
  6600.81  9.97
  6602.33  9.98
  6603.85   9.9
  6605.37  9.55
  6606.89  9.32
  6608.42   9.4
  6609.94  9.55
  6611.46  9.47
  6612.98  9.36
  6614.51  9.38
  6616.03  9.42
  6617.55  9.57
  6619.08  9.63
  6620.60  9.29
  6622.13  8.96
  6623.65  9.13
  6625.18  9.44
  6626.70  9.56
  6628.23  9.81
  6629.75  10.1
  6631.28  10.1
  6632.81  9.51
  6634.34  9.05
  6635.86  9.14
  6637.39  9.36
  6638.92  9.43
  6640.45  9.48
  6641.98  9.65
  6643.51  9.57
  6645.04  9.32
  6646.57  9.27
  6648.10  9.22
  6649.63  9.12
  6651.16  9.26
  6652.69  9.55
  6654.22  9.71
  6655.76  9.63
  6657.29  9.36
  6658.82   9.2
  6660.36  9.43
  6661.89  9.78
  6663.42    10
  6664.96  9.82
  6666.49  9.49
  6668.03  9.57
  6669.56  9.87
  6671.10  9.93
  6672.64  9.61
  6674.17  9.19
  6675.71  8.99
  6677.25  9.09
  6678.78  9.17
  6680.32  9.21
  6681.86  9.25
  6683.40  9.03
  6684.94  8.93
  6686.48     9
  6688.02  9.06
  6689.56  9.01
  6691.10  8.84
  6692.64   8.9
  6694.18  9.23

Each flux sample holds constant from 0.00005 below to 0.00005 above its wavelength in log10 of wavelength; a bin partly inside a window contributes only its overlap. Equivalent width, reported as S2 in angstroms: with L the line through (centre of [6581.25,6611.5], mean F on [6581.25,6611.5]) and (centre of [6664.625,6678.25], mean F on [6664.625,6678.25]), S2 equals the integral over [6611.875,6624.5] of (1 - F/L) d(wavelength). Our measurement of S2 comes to 0.3 angstroms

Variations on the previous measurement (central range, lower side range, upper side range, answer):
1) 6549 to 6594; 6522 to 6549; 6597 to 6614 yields -0.1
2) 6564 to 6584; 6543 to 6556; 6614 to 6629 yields 0.0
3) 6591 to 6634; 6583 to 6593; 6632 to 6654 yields -0.9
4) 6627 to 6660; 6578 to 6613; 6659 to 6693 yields -0.1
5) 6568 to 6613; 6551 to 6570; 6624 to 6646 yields 0.5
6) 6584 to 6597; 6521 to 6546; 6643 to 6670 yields 0.2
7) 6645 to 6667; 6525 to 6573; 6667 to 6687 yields -0.2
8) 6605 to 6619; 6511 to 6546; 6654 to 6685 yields 0.2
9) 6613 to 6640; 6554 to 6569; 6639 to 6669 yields 0.4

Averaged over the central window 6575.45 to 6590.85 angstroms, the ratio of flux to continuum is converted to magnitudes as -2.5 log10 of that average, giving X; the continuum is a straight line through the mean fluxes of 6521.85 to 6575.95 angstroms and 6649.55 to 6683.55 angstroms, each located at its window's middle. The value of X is 0.04 mag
